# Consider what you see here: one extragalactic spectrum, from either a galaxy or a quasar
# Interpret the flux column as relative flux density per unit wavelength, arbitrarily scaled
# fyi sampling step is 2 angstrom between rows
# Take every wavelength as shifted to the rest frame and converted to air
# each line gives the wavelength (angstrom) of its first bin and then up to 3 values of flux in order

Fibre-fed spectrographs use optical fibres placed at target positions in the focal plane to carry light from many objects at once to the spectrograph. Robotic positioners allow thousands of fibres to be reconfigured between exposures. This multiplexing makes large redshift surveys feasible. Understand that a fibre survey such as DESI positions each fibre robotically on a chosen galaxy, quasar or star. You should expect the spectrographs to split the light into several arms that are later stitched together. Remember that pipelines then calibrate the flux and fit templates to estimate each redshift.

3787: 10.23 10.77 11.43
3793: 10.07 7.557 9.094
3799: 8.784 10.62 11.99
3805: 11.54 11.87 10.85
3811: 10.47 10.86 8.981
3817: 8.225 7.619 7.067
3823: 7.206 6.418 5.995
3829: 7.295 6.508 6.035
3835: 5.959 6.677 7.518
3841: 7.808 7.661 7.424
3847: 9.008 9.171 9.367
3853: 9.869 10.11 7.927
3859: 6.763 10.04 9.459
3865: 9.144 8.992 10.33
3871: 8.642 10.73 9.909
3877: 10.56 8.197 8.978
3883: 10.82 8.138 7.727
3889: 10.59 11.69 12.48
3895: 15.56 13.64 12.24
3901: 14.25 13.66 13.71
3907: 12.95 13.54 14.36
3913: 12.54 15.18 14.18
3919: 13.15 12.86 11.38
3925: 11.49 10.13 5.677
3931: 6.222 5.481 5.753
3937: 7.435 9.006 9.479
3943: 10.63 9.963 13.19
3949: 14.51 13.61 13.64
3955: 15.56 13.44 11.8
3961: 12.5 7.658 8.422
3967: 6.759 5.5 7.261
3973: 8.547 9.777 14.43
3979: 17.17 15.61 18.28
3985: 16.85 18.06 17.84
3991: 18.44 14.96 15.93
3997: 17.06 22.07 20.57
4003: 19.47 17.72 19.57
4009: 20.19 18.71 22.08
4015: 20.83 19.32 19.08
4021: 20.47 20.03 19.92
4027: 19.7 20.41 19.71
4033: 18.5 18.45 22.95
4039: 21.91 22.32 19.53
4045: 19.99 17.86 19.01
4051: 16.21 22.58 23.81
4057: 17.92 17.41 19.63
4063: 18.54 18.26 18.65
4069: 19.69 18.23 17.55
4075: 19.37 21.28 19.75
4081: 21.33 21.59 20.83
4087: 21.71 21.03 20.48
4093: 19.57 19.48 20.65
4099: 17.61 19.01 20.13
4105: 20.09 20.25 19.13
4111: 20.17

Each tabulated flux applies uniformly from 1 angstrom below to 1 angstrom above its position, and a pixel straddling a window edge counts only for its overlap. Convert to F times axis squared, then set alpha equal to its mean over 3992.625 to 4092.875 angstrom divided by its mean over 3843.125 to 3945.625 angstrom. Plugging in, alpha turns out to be 2.0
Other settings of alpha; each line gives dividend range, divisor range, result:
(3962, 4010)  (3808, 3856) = 2.00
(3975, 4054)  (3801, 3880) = 2.37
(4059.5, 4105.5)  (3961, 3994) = 1.62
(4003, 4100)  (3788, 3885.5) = 2.48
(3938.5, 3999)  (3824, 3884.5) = 1.64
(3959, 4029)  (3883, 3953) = 1.48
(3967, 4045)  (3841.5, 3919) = 1.75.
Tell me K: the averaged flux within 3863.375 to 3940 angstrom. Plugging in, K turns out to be 10.8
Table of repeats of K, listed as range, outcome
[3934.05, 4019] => 14.3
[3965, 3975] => 7.43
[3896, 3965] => 11.6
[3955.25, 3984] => 11.3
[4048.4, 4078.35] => 19.2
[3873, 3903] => 11.1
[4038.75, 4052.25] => 19.5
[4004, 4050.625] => 19.9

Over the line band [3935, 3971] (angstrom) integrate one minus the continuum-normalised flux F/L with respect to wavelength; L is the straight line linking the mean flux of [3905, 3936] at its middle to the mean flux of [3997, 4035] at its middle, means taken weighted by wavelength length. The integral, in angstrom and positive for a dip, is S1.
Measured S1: 8.8 angstrom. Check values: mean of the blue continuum 11.1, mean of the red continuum 19.8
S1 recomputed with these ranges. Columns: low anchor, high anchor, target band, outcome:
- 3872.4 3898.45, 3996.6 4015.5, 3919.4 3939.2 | 7.5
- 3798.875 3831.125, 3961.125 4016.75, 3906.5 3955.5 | 7.8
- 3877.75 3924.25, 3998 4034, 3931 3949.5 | 7.1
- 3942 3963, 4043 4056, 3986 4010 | -3.7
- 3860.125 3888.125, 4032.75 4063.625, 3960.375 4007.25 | 4.7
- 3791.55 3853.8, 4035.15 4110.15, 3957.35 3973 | 6.5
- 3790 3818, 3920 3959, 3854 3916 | -4.0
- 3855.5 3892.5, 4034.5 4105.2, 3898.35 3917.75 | -4.2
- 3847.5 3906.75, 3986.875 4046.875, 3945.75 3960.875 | 1.8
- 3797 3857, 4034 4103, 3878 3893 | 2.2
